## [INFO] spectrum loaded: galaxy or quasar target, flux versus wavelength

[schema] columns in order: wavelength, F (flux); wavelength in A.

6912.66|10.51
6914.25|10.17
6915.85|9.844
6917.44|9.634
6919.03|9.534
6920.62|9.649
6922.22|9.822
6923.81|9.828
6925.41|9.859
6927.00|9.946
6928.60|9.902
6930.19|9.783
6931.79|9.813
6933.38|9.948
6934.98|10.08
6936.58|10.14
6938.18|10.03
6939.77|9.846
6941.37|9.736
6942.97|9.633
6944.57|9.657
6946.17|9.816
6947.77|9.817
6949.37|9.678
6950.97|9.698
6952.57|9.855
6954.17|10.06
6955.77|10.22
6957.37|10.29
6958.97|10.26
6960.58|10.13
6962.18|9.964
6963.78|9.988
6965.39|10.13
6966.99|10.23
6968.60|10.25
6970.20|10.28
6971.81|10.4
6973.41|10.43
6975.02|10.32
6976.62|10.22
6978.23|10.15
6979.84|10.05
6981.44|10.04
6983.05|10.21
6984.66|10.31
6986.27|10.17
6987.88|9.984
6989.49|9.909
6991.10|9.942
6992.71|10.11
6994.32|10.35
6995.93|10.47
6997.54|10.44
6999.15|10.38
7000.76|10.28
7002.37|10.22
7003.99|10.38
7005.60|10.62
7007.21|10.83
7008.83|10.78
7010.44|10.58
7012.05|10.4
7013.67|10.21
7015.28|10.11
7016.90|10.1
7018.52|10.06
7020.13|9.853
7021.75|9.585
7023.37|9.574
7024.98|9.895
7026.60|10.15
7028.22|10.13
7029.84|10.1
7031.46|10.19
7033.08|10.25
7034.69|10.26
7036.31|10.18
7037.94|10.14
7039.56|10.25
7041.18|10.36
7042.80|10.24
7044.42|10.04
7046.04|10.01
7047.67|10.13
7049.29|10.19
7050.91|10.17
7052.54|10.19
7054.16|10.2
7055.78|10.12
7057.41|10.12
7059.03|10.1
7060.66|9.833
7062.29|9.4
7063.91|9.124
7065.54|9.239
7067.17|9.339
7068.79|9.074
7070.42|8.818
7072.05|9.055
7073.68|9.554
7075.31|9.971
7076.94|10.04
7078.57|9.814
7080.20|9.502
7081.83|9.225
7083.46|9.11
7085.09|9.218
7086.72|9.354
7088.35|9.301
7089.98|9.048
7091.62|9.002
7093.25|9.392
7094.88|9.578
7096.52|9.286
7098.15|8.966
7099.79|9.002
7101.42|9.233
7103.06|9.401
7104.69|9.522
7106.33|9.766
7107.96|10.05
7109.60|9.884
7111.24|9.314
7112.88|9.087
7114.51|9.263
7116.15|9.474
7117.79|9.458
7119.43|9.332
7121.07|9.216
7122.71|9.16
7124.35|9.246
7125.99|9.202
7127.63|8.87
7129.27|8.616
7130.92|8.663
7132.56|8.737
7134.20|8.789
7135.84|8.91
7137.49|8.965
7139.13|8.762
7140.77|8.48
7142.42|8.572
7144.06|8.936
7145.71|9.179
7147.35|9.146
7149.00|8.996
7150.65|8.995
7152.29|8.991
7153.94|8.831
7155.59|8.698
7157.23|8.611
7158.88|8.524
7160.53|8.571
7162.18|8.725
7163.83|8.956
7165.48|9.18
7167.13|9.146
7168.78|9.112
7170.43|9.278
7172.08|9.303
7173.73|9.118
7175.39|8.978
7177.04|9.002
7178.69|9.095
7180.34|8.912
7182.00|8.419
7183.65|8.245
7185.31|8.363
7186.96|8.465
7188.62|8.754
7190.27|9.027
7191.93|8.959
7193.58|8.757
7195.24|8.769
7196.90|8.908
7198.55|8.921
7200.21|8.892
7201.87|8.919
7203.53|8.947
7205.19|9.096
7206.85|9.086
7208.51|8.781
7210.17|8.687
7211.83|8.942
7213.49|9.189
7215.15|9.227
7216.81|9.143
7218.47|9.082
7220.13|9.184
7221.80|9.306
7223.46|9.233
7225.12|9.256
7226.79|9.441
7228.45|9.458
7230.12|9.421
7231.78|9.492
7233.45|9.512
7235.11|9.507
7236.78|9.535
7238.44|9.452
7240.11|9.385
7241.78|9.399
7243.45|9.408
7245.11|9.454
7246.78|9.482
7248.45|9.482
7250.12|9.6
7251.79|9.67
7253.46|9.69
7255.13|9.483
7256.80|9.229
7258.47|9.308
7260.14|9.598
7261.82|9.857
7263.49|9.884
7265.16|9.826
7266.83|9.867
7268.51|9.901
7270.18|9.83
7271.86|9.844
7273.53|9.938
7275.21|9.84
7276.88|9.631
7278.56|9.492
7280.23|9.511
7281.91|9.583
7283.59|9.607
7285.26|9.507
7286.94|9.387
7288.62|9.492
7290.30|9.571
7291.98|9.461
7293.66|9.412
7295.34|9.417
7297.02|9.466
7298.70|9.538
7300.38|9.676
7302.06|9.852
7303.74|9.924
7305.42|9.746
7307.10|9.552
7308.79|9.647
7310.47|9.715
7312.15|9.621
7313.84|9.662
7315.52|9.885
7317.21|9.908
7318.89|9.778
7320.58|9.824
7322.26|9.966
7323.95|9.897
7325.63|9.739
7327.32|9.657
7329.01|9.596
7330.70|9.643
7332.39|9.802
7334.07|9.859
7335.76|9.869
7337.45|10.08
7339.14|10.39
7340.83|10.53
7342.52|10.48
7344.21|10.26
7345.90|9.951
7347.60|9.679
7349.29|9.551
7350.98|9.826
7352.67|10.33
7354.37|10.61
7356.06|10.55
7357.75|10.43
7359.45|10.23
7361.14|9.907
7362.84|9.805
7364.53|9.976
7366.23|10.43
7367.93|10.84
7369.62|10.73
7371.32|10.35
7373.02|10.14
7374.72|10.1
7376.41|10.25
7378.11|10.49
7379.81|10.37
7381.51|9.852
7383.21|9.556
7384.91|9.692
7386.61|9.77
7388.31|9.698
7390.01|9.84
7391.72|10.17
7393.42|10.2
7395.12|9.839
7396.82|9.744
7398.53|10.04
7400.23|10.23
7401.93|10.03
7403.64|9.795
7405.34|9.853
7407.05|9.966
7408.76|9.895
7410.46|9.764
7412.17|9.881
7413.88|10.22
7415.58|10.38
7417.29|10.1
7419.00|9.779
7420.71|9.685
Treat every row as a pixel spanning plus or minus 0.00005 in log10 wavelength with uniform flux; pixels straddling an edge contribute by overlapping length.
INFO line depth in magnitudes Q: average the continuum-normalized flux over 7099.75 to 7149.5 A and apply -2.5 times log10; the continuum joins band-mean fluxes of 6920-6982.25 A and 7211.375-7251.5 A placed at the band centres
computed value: 0.05 mag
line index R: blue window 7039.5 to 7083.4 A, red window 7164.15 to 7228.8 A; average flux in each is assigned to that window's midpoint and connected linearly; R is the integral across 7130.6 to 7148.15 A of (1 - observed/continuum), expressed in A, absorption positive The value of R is 0.9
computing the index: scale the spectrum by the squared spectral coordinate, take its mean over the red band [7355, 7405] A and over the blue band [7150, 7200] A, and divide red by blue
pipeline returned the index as 1.2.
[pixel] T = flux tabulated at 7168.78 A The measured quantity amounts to 9.112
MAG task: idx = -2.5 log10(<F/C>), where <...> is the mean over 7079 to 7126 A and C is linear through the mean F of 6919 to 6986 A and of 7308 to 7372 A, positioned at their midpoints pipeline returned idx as 0.08 mag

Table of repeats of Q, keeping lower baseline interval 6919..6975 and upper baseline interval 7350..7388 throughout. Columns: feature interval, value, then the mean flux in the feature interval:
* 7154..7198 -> 0.14 mag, 8.84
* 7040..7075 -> 0.03 mag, 9.78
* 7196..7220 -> 0.13 mag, 8.99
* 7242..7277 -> 0.05 mag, 9.65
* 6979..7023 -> -0.02 mag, 10.2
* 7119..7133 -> 0.12 mag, 9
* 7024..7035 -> -0.01 mag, 10.1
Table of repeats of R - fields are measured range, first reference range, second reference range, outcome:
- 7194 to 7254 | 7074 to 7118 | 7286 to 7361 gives 2.6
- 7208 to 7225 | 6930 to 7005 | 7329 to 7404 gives 1.7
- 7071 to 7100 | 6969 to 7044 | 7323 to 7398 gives 2.3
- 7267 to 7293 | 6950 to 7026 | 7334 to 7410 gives 1.2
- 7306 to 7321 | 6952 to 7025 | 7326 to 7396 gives 0.5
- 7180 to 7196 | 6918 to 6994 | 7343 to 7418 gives 2.2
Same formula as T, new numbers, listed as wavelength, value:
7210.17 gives 8.687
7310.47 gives 9.715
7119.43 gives 9.332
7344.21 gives 10.26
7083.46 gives 9.11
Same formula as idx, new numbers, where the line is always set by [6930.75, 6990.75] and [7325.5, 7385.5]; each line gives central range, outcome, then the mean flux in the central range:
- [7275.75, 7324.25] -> 0.050 mag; 9.64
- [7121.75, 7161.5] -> 0.140 mag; 8.85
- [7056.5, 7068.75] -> 0.055 mag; 9.56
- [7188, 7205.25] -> 0.135 mag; 8.9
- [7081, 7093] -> 0.098 mag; 9.19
